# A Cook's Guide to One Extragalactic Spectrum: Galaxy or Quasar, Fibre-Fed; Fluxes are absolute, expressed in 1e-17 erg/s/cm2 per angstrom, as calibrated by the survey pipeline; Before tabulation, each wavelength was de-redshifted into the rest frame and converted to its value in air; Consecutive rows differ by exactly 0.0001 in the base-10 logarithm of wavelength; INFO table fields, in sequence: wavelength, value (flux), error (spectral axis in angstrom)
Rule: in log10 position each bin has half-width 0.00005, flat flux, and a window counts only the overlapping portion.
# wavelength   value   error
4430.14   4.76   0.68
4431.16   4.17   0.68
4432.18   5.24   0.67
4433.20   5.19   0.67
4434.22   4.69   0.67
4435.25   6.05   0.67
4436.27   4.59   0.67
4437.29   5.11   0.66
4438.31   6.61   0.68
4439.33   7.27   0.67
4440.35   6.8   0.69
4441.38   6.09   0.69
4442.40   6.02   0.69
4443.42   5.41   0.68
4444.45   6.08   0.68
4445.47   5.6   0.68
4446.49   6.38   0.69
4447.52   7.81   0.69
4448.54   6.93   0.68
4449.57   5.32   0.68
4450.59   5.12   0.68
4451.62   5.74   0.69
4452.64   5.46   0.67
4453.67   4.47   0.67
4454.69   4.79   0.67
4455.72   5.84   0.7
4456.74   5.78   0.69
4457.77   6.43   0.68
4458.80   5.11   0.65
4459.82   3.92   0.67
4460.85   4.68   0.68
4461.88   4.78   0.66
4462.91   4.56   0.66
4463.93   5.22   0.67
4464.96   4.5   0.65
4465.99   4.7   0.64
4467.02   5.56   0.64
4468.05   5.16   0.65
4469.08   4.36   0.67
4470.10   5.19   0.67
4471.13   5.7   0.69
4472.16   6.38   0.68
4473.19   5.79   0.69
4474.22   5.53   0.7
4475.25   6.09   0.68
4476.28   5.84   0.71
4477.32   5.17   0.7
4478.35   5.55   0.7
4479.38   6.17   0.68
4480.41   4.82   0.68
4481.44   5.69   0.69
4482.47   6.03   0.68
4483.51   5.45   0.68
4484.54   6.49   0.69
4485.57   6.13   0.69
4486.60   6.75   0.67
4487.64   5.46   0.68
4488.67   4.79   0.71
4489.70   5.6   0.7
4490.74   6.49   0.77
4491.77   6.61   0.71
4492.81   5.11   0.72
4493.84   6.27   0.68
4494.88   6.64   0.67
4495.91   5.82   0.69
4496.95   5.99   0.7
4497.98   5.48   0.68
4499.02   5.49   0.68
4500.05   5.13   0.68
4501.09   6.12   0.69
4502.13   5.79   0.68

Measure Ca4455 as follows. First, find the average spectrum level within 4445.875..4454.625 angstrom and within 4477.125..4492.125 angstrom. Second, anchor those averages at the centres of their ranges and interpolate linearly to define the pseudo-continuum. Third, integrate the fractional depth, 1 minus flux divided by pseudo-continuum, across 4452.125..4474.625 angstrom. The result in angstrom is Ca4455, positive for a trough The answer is 2.5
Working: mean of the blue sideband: 5.84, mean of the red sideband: 5.82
